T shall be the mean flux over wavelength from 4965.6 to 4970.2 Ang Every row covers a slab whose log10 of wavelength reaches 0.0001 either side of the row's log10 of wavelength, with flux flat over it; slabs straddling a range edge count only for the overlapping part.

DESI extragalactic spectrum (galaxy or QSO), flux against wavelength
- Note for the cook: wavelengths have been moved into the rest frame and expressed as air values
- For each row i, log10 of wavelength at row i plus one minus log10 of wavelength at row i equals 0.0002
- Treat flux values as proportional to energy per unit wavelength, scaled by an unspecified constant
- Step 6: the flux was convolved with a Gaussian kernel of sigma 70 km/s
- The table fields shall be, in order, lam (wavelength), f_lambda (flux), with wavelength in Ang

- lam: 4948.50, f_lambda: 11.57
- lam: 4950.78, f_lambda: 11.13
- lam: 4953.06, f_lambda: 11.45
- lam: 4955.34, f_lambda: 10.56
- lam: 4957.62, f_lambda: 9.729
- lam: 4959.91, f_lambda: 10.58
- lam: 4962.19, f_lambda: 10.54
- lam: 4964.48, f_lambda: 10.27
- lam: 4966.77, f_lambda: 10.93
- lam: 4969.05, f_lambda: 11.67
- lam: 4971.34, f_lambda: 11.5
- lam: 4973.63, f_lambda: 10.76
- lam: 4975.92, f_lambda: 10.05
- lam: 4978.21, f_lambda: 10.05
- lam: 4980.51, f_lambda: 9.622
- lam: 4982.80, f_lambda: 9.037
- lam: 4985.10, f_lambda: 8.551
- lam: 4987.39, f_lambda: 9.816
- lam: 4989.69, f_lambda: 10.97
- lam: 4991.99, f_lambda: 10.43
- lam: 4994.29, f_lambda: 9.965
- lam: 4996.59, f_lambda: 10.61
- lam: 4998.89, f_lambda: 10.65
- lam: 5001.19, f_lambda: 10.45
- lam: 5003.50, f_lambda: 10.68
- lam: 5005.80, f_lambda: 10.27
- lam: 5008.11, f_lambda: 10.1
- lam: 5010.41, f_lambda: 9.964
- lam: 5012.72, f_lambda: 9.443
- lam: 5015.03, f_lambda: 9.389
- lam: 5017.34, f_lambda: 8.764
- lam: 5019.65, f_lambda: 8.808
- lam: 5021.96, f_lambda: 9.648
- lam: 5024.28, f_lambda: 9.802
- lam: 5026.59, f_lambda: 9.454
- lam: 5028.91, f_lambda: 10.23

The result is 11.3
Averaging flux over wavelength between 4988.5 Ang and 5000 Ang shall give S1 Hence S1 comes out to 10.5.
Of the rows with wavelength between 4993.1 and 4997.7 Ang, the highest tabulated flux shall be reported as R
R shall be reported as 10.61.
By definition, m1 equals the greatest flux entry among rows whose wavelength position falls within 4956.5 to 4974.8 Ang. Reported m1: 11.67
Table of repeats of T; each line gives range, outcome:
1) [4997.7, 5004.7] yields 10.6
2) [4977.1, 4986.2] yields 9.31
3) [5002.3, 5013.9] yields 10.1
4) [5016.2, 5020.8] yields 8.79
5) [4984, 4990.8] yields 9.79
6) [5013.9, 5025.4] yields 9.28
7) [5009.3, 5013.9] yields 9.69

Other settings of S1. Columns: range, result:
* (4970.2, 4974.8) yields 11.1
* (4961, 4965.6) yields 10.4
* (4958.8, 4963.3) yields 10.6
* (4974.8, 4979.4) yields 10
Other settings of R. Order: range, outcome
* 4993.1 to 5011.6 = 10.68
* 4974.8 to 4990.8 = 10.97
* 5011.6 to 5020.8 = 9.443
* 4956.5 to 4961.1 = 10.58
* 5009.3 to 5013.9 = 9.964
